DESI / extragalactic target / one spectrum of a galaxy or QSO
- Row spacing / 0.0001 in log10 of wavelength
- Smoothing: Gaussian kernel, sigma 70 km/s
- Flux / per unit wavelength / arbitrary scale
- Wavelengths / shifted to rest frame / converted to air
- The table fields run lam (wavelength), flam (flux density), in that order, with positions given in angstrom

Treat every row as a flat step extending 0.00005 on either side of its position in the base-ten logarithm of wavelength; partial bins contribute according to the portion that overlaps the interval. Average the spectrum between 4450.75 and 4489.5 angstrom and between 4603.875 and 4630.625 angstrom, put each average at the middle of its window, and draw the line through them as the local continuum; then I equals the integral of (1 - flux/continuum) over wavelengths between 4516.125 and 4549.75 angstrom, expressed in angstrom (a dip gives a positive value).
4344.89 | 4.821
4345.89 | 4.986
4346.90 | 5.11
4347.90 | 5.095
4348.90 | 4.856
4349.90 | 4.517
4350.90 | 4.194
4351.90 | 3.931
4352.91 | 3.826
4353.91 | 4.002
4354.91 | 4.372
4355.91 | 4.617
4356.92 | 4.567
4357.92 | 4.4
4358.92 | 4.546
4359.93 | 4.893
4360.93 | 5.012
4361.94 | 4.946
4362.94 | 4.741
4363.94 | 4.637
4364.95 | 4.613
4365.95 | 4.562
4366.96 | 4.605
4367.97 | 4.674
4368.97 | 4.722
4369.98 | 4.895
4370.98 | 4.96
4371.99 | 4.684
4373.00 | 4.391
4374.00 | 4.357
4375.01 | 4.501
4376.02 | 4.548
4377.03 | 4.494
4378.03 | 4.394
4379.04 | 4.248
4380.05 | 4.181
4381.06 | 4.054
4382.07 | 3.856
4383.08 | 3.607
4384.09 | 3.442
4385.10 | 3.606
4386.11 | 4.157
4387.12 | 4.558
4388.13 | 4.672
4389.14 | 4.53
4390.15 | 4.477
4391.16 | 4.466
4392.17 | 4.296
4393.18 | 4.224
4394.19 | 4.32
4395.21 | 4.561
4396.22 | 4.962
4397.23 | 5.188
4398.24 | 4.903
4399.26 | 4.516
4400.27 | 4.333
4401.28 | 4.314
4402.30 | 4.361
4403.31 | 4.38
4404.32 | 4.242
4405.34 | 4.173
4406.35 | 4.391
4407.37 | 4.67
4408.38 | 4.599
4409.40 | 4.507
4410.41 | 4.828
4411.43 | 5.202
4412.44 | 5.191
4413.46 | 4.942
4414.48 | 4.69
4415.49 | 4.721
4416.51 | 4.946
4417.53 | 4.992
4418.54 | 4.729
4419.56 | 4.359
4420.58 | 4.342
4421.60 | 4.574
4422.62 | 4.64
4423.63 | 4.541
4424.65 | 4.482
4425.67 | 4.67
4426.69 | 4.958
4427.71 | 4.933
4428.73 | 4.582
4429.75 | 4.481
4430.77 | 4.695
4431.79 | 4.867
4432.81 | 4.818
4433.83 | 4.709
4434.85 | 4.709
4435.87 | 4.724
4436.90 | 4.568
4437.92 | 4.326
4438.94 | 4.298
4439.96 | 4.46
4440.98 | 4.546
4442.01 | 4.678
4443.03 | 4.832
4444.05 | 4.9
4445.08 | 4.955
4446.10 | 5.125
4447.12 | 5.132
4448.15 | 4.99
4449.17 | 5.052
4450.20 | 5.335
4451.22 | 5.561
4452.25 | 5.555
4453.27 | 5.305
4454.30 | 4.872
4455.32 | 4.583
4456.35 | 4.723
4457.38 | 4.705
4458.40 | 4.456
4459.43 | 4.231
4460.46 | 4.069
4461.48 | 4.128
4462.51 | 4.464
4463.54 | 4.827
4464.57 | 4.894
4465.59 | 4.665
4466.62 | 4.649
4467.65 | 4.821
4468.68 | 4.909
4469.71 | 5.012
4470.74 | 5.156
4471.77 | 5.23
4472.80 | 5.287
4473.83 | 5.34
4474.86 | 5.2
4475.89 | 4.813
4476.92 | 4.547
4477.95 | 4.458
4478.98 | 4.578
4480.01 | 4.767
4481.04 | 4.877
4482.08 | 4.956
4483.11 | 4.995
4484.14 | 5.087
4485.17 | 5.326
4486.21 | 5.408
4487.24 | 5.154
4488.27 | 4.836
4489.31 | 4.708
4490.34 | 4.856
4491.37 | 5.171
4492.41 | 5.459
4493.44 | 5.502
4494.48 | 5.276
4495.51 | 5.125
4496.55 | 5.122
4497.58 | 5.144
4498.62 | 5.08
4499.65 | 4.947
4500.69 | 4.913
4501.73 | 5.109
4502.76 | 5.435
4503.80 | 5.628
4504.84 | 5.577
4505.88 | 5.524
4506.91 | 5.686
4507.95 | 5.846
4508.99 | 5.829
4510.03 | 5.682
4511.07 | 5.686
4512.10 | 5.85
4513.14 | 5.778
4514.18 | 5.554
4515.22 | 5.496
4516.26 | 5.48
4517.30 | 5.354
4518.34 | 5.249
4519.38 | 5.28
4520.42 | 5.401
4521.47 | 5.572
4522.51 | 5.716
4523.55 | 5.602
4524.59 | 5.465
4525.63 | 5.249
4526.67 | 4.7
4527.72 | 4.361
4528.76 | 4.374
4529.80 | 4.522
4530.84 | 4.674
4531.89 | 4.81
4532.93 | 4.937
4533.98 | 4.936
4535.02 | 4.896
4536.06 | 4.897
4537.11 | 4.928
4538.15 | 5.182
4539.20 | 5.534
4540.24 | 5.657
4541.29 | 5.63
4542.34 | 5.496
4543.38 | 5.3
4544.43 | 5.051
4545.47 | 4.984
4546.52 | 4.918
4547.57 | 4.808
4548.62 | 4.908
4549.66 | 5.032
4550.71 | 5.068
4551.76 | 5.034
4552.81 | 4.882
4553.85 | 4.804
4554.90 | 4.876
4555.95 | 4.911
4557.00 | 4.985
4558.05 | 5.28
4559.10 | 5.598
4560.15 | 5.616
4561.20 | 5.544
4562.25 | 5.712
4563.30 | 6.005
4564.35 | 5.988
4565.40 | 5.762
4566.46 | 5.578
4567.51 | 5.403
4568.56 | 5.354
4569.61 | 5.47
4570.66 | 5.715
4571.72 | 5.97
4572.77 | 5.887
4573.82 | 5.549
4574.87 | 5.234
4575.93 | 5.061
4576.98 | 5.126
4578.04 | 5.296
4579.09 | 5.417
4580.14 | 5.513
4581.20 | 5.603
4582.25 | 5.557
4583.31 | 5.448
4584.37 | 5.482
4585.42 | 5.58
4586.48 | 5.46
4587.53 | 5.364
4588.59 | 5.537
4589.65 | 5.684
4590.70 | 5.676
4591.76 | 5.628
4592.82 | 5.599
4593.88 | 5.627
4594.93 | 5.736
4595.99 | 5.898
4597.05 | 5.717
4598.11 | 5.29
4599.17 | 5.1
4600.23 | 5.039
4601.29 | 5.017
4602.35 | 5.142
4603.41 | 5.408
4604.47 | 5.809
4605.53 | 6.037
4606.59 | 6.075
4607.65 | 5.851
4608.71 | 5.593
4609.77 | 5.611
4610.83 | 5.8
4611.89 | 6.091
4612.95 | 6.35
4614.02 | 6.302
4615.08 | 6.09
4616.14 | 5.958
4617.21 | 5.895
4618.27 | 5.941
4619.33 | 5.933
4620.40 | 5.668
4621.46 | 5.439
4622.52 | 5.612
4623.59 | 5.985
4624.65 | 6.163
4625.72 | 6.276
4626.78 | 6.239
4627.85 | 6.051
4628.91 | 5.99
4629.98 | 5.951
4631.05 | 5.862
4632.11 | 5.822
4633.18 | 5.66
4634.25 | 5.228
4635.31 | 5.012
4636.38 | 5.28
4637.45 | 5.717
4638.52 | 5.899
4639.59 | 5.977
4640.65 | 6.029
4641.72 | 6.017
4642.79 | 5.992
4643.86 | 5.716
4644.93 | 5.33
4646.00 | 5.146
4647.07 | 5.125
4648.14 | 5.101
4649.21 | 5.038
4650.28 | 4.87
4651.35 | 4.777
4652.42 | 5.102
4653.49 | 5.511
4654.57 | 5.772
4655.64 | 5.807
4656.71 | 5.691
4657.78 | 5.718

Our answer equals 1.35 angstrom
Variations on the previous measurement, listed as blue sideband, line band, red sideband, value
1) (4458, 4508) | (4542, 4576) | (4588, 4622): 0.69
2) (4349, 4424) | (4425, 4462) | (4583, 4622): 0.37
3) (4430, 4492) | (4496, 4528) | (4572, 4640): -1.67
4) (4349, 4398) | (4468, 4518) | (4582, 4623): -1.36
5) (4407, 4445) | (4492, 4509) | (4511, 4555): -1.12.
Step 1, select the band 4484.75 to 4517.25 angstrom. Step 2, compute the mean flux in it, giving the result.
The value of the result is 5.36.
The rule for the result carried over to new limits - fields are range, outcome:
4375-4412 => 4.4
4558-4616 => 5.61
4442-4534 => 5.08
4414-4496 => 4.84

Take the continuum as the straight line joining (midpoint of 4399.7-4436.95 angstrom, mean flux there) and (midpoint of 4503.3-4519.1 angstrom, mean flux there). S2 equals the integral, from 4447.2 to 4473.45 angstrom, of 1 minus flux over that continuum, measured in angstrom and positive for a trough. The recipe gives 1.1 angstrom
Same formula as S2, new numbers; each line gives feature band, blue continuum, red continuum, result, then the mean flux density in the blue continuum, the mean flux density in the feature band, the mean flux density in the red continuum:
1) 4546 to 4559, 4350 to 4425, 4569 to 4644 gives 1.00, 4.5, 4.98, 5.69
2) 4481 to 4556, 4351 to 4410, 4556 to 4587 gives 0.22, 4.44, 5.2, 5.51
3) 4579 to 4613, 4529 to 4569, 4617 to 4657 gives -0.97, 5.19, 5.59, 5.65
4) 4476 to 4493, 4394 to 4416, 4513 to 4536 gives 0.08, 4.64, 4.95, 5.14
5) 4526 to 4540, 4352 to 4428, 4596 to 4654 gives 0.99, 4.52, 4.85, 5.66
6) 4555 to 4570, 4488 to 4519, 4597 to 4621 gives 0.19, 5.37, 5.5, 5.73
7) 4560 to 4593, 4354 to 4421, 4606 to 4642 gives 0.23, 4.53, 5.56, 5.86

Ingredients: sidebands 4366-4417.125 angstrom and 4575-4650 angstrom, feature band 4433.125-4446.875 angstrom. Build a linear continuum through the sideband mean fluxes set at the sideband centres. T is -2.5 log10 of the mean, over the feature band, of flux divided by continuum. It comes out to 0.013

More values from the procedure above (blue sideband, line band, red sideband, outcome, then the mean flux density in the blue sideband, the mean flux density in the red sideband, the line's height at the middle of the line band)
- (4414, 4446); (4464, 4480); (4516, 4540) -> -0.01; 4.67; 5.09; 4.85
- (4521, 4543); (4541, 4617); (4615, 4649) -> -0.02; 5.1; 5.74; 5.4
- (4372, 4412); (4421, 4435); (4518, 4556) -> -0.03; 4.4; 5.07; 4.57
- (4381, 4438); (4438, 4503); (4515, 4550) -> -0.02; 4.54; 5.13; 4.83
